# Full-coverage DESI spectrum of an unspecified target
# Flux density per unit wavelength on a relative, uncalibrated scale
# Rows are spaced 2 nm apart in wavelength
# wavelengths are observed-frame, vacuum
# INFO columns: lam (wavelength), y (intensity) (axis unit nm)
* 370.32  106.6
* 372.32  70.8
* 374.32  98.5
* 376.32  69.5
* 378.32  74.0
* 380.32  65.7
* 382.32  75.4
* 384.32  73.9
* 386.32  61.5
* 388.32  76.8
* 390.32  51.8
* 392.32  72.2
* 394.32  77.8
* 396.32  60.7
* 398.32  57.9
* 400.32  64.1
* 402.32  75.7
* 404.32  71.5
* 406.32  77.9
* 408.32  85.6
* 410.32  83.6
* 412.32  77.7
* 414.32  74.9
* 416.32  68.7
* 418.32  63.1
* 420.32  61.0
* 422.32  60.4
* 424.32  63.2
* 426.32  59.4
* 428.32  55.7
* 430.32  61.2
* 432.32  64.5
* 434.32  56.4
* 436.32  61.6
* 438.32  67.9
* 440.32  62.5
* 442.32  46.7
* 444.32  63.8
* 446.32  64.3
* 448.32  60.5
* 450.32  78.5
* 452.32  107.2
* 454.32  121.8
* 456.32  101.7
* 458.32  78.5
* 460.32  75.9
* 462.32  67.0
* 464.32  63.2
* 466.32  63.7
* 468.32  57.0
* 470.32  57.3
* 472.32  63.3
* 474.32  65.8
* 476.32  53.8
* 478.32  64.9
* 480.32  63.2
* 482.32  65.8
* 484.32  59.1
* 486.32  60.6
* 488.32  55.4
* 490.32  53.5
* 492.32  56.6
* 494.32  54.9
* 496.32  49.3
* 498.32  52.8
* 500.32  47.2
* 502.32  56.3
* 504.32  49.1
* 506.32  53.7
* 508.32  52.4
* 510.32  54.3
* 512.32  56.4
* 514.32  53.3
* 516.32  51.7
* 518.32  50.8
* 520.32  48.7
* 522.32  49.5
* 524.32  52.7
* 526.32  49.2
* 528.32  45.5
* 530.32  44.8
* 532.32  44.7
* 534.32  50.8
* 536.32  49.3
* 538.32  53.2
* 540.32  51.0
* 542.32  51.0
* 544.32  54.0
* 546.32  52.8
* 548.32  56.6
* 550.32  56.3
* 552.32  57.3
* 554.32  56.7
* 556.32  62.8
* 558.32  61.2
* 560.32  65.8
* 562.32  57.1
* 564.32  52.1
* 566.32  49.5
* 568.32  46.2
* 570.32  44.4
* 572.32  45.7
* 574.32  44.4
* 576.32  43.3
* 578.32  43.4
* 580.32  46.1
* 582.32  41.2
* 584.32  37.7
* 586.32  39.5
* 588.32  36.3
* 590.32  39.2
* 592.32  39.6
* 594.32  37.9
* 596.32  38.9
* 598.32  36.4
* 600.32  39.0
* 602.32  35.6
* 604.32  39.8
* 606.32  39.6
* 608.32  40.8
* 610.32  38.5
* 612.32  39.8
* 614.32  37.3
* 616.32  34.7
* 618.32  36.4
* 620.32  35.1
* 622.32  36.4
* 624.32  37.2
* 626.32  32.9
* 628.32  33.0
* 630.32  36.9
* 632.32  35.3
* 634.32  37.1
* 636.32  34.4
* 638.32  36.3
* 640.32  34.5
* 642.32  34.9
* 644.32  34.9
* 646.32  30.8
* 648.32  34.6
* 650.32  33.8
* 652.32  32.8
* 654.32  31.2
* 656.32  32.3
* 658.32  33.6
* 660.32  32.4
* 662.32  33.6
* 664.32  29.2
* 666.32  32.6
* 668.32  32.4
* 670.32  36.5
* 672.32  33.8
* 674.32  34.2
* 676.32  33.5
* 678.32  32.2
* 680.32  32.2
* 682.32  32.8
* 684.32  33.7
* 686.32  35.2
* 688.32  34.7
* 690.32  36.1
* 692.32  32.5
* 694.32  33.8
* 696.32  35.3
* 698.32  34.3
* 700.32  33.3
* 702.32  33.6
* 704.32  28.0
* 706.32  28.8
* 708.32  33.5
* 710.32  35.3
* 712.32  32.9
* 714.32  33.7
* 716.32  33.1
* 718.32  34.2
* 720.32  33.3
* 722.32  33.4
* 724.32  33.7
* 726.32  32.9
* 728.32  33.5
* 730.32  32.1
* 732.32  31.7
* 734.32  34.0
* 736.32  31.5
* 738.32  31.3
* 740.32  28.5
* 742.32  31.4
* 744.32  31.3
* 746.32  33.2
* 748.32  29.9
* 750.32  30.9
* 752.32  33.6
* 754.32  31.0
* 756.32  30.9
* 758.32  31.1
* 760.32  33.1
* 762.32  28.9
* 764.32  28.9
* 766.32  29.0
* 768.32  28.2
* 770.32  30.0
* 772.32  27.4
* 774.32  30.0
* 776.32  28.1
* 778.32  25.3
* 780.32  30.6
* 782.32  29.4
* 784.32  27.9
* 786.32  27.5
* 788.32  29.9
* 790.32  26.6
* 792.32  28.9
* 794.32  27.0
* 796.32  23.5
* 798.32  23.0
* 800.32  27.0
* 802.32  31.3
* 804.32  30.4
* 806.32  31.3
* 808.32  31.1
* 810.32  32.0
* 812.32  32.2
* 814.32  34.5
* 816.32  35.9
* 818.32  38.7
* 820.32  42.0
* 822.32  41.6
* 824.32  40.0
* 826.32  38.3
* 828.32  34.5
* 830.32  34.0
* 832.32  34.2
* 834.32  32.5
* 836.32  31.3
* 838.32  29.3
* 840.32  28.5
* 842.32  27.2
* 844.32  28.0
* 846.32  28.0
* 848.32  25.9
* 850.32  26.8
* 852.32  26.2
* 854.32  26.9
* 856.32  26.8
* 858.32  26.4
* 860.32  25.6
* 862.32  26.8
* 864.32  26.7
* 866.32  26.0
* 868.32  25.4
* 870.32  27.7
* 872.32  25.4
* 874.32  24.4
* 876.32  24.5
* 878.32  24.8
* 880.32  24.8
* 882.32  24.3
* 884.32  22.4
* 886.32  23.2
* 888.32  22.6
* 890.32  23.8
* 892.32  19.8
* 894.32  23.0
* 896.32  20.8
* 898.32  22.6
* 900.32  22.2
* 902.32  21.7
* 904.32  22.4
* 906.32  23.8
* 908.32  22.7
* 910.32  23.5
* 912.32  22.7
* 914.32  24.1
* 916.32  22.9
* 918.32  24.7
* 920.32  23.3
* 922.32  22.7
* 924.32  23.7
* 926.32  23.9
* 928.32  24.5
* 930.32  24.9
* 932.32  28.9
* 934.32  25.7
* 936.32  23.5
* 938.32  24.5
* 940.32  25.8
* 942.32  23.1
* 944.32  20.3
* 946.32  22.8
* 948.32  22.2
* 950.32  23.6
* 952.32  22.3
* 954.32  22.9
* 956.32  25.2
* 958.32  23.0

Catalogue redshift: 1.936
